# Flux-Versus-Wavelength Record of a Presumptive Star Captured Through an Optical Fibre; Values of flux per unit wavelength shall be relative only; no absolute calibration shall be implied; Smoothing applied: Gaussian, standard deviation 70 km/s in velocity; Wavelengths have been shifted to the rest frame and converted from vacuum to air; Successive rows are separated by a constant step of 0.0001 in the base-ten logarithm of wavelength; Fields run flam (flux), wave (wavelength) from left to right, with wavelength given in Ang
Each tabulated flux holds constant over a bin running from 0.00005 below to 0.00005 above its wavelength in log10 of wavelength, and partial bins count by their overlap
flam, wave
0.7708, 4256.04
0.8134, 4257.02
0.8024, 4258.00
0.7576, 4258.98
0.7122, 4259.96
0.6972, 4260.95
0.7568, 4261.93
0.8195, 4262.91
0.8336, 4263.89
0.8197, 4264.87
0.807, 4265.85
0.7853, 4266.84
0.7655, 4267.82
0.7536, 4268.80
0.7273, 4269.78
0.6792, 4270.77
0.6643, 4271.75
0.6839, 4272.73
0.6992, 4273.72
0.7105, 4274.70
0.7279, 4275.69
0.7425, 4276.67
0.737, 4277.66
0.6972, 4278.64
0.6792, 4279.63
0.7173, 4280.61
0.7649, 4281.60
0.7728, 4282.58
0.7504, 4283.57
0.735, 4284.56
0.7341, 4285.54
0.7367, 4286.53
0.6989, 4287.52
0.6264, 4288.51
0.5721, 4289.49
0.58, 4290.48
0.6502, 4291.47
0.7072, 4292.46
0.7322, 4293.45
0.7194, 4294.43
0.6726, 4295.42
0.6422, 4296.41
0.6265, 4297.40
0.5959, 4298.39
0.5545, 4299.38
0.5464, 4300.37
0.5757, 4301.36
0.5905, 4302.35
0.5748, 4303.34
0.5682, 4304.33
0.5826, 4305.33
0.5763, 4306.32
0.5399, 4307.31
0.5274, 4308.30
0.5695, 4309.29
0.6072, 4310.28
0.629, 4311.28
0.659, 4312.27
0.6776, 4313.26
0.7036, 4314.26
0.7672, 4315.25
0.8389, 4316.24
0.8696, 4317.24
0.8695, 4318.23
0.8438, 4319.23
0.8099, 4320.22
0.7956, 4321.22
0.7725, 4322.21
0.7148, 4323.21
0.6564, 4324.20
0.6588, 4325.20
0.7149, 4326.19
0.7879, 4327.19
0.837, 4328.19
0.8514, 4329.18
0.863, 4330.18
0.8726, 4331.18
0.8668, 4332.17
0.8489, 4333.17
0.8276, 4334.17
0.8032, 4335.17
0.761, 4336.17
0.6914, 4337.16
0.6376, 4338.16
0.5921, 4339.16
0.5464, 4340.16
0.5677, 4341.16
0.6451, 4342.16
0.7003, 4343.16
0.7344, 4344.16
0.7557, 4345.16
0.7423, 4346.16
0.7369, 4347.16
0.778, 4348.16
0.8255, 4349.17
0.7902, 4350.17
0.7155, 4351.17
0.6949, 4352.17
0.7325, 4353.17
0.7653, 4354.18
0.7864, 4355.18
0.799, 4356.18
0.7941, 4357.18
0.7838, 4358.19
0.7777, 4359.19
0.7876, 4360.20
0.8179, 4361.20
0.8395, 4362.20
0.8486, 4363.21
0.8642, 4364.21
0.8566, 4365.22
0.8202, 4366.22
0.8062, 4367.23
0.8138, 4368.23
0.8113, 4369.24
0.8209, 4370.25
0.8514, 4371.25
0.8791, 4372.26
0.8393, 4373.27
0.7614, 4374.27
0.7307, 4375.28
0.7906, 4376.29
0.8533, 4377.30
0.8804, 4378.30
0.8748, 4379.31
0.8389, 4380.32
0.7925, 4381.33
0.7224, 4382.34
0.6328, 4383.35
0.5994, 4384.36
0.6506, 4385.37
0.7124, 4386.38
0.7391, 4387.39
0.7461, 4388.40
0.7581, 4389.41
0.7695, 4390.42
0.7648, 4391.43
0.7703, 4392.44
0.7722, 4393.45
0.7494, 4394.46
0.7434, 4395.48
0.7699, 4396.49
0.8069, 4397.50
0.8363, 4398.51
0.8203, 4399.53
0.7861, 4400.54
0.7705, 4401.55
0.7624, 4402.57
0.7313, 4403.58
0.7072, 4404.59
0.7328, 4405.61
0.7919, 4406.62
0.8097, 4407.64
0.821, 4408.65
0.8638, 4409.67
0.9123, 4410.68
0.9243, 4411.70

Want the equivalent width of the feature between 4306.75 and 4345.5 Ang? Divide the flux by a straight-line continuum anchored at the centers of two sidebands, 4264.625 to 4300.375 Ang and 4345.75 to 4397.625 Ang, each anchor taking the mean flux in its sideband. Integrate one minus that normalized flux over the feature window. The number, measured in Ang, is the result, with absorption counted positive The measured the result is 0.56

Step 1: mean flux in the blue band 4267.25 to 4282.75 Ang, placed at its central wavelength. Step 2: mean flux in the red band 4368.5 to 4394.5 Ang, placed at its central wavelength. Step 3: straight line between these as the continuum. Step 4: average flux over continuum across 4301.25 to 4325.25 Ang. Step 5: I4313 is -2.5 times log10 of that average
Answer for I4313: 0.090 mag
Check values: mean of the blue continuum 0.72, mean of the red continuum 0.774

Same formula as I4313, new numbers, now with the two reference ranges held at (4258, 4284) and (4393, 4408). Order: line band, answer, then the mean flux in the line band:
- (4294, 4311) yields 0.26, 0.592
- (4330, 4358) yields 0.02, 0.745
